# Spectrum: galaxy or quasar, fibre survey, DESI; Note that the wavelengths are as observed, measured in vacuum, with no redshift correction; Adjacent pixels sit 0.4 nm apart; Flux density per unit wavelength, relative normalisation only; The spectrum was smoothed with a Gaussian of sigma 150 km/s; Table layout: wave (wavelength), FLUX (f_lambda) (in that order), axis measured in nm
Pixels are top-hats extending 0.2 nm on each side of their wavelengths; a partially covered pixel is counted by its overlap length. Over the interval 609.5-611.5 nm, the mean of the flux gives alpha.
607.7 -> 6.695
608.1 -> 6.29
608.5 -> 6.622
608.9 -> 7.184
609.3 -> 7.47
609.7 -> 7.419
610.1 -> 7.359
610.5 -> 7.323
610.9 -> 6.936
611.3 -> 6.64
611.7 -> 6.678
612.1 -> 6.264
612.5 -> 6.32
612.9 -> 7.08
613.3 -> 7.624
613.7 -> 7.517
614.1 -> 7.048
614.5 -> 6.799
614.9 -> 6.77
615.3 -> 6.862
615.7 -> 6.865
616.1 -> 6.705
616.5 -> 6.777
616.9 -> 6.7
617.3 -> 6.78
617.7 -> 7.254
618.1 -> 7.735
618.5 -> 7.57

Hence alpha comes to 7.14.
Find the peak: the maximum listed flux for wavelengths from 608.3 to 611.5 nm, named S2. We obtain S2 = 7.47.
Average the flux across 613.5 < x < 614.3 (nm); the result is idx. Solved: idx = 7.28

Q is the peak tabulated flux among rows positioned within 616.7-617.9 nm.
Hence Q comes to 7.254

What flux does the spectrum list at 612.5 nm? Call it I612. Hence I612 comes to 6.32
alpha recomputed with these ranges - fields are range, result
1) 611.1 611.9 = 6.66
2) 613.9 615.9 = 6.87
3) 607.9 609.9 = 7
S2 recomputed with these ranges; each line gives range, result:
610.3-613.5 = 7.624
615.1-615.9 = 6.865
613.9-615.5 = 7.048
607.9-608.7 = 6.622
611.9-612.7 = 6.32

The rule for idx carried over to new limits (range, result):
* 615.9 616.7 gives 6.74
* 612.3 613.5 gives 7.01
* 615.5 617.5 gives 6.77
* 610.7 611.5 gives 6.79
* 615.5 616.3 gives 6.79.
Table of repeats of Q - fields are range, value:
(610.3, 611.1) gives 7.323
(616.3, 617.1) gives 6.777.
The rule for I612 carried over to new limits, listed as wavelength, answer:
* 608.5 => 6.622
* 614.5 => 6.799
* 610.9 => 6.936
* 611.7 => 6.678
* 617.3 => 6.78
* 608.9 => 7.184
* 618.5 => 7.57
